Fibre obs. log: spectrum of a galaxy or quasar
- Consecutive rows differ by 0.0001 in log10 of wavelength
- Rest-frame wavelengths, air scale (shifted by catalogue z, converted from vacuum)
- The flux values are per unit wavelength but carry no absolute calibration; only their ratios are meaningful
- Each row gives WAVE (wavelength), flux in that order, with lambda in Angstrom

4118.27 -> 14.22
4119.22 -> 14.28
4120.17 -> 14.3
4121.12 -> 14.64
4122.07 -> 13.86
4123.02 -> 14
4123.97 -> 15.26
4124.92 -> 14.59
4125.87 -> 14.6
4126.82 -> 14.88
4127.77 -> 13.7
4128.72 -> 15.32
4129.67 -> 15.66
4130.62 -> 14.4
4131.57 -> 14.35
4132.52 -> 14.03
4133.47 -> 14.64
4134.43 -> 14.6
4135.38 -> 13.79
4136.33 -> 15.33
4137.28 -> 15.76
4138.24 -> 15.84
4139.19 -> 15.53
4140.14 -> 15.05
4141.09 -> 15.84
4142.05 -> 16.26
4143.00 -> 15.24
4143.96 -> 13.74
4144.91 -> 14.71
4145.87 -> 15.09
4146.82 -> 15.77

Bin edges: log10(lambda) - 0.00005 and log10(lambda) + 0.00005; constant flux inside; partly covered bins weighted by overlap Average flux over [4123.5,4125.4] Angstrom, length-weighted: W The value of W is 14.9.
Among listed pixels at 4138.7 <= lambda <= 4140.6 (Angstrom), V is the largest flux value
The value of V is 15.53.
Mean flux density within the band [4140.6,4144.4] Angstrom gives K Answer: 15.3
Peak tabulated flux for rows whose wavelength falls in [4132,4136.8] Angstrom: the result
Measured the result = 15.33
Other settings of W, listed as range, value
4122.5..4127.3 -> 14.7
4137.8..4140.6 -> 15.5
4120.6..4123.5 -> 14.2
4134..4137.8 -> 14.9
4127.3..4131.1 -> 14.8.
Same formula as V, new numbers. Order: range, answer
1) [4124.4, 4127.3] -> 14.88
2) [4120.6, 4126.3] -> 15.26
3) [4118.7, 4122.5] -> 14.64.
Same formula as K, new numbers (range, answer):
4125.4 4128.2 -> 14.4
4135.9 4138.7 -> 15.6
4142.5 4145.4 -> 14.6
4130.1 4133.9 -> 14.4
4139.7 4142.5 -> 15.7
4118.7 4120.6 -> 14.3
